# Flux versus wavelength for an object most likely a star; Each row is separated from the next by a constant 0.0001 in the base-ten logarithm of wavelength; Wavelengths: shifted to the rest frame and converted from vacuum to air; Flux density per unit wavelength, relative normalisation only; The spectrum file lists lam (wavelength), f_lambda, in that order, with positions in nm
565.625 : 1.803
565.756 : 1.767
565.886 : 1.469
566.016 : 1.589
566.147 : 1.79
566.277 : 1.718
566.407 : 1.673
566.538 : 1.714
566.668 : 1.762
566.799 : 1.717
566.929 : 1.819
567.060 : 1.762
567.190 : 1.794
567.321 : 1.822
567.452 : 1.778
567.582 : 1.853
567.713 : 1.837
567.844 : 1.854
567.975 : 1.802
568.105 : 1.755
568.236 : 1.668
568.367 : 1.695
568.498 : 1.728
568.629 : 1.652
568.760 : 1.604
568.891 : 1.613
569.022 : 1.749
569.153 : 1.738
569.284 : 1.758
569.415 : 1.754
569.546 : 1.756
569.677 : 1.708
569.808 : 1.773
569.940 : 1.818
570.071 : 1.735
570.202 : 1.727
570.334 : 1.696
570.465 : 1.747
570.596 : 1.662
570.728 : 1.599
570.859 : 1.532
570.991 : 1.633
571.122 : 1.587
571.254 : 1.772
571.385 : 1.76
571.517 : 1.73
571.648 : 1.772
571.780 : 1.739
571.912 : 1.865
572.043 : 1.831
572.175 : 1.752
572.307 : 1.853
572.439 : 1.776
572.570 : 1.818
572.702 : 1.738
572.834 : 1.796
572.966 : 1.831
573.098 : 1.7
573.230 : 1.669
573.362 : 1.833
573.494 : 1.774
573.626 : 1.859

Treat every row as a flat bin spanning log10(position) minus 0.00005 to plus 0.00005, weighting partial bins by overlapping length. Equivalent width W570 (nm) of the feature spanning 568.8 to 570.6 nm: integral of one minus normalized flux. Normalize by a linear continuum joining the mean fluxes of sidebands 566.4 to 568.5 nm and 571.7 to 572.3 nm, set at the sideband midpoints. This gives 0.05 nm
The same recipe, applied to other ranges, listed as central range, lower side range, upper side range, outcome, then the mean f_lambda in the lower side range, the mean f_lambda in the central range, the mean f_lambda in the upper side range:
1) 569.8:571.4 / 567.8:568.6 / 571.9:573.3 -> 0.07 nm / 1.74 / 1.69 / 1.78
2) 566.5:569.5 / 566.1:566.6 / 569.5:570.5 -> -0.03 nm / 1.72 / 1.75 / 1.74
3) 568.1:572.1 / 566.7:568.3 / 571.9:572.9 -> 0.18 nm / 1.79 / 1.71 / 1.8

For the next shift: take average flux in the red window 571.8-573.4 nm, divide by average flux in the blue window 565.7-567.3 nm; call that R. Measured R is 1.04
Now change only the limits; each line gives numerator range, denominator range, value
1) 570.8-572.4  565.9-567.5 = 1.00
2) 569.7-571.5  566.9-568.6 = 0.95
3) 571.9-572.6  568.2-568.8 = 1.09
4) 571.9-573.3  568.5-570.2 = 1.03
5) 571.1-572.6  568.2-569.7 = 1.04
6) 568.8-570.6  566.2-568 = 0.97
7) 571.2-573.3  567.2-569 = 1.02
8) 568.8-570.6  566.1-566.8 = 1.00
